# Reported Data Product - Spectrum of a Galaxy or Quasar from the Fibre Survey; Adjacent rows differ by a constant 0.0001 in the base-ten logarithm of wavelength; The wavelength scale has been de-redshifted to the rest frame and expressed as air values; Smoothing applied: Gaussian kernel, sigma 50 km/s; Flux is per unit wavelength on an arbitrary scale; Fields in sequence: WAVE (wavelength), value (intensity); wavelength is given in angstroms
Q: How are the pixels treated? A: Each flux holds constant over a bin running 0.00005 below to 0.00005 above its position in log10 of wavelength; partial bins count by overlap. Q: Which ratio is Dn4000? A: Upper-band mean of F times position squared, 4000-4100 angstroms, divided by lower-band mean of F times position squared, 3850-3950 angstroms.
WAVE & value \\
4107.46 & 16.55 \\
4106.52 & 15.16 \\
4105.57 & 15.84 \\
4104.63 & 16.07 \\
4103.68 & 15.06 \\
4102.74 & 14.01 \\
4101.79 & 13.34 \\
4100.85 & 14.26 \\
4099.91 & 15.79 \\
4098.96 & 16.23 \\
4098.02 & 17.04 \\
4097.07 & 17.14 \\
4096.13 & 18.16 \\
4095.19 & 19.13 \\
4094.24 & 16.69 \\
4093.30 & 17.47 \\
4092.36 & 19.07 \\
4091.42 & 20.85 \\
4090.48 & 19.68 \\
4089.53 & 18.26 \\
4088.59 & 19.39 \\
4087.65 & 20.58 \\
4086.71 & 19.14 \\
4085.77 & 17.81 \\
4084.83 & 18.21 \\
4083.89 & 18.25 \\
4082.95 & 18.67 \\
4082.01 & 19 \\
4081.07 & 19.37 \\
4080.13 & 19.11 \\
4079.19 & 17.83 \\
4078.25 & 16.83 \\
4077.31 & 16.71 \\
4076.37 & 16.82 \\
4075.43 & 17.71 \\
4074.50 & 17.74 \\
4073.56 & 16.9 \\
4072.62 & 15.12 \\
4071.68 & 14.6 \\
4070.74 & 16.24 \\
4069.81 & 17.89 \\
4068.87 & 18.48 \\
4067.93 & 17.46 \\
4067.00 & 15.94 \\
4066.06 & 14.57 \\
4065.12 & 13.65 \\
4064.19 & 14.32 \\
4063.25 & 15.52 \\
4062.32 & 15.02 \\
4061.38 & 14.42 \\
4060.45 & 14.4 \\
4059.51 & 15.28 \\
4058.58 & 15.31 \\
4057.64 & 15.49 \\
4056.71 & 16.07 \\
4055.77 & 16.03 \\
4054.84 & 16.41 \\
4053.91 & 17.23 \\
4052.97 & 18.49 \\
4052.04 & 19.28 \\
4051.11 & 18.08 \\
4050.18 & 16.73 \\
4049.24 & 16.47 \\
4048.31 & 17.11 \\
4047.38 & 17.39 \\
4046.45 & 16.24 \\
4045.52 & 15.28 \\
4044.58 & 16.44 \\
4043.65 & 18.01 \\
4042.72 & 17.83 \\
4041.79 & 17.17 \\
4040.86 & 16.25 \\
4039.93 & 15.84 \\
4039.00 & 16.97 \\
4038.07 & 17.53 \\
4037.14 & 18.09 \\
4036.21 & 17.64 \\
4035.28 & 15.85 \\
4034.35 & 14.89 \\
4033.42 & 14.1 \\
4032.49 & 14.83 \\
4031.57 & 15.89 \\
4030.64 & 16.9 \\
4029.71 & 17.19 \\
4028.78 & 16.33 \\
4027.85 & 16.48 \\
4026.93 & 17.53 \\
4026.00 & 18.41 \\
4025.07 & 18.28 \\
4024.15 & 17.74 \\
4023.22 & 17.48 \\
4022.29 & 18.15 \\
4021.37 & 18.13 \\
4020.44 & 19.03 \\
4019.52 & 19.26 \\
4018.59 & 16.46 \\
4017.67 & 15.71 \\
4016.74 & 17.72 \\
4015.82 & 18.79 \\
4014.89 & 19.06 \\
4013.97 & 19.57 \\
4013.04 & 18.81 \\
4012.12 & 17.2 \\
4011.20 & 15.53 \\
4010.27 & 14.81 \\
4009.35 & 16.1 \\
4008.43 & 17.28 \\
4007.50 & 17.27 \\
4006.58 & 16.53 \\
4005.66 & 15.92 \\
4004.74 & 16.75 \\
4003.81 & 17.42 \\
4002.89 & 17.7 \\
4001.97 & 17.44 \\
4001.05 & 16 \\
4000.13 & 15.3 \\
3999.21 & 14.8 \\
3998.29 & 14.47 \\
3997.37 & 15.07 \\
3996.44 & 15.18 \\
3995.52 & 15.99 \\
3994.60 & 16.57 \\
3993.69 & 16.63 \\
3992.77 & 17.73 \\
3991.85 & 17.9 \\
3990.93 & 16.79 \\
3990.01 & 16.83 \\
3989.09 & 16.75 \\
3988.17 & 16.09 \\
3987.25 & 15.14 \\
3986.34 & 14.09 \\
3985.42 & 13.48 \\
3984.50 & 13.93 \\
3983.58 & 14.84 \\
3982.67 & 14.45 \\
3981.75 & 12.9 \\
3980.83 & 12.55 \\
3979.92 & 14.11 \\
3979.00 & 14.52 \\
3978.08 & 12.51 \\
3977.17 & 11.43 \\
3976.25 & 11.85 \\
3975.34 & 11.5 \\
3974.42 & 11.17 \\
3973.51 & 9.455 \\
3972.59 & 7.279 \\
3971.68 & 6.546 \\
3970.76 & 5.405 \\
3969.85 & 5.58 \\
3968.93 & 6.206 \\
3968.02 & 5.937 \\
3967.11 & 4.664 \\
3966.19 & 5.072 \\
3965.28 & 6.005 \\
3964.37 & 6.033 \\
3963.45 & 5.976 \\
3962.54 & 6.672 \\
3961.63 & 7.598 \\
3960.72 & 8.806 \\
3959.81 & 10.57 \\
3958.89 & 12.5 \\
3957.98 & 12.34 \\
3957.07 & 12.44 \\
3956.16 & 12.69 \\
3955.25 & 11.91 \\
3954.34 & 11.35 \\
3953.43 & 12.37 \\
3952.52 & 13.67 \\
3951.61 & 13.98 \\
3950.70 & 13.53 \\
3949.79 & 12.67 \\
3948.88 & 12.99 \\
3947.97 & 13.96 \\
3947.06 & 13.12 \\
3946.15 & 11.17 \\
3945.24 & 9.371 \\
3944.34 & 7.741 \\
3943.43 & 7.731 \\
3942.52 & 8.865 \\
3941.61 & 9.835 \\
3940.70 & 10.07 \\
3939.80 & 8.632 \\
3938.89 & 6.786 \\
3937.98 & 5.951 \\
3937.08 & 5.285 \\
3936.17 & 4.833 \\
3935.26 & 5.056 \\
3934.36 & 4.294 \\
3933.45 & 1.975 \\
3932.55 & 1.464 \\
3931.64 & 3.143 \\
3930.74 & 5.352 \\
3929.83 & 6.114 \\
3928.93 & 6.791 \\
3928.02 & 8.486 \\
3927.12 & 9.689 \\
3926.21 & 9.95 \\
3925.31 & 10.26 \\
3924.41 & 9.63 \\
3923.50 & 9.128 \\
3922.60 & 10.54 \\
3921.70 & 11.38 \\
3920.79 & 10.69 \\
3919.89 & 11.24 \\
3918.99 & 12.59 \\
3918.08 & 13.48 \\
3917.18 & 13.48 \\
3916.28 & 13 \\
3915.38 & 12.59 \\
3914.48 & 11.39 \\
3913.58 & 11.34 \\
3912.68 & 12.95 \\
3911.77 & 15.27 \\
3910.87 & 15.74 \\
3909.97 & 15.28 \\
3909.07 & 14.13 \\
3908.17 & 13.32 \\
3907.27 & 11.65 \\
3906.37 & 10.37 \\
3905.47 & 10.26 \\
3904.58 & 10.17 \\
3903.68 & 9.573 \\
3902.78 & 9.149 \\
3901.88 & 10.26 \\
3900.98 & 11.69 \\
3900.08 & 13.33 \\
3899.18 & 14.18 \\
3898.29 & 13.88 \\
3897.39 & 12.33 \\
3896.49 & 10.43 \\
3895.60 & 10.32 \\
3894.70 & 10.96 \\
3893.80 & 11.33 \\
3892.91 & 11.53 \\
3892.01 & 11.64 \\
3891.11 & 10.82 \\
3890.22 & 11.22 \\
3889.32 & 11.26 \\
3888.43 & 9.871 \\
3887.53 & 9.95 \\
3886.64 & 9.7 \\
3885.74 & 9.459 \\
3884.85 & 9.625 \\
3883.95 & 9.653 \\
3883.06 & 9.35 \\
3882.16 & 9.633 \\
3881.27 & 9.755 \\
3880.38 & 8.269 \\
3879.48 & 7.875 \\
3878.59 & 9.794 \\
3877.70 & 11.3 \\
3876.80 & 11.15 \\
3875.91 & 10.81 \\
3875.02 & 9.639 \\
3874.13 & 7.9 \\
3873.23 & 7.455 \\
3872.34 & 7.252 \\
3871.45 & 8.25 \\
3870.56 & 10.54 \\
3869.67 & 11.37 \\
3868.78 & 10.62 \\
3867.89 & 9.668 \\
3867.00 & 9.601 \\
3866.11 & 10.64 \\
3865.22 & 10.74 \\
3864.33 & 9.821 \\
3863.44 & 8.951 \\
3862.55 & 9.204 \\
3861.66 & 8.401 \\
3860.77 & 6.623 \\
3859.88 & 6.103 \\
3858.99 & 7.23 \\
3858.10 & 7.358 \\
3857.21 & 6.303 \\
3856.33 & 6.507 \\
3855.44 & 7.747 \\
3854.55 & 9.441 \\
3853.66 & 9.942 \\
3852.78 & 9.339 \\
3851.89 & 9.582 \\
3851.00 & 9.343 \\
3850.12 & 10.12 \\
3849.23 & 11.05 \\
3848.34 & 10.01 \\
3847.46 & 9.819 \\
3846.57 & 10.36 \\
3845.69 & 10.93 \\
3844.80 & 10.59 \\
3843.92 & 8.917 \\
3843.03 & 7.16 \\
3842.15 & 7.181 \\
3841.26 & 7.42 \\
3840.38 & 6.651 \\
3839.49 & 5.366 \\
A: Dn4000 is 1.9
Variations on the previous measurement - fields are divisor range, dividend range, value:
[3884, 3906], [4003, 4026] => 1.70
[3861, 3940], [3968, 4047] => 1.65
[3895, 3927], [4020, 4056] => 1.53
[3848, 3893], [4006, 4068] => 1.94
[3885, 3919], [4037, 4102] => 1.57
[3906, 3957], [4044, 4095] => 1.80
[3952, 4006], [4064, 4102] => 1.47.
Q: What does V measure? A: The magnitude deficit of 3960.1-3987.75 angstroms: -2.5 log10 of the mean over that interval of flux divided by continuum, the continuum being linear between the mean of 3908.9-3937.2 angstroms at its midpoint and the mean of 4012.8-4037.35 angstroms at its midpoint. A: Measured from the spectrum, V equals 0.35 mag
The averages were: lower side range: 9.57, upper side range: 17.3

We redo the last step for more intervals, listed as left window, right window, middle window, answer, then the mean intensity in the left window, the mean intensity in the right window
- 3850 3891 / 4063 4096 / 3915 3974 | 0.33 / 9.23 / 17.6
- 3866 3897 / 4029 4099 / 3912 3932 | 0.12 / 9.96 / 17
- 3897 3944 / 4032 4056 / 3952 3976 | 0.35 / 9.88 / 16.8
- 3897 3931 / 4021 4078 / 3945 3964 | 0.13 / 11.4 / 16.6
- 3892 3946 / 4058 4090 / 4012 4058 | -0.14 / 9.95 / 17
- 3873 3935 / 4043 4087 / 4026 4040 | -0.07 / 10.3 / 16.8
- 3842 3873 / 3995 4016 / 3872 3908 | 0.03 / 9.06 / 16.6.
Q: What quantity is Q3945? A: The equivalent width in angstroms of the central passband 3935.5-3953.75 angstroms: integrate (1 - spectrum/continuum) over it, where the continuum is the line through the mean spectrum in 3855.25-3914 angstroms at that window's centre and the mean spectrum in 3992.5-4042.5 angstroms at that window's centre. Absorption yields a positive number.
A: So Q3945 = 4.5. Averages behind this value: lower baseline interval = 10.3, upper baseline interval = 16.9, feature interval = 10.1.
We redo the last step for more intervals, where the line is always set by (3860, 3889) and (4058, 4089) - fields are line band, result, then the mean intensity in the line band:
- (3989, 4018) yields -5.0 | 16.7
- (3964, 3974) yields 5.2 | 6.22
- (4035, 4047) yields -0.9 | 16.9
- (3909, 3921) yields -2.4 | 13.1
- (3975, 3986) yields 0.2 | 13.2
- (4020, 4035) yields -1.8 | 16.9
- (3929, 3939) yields 6.1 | 4.58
